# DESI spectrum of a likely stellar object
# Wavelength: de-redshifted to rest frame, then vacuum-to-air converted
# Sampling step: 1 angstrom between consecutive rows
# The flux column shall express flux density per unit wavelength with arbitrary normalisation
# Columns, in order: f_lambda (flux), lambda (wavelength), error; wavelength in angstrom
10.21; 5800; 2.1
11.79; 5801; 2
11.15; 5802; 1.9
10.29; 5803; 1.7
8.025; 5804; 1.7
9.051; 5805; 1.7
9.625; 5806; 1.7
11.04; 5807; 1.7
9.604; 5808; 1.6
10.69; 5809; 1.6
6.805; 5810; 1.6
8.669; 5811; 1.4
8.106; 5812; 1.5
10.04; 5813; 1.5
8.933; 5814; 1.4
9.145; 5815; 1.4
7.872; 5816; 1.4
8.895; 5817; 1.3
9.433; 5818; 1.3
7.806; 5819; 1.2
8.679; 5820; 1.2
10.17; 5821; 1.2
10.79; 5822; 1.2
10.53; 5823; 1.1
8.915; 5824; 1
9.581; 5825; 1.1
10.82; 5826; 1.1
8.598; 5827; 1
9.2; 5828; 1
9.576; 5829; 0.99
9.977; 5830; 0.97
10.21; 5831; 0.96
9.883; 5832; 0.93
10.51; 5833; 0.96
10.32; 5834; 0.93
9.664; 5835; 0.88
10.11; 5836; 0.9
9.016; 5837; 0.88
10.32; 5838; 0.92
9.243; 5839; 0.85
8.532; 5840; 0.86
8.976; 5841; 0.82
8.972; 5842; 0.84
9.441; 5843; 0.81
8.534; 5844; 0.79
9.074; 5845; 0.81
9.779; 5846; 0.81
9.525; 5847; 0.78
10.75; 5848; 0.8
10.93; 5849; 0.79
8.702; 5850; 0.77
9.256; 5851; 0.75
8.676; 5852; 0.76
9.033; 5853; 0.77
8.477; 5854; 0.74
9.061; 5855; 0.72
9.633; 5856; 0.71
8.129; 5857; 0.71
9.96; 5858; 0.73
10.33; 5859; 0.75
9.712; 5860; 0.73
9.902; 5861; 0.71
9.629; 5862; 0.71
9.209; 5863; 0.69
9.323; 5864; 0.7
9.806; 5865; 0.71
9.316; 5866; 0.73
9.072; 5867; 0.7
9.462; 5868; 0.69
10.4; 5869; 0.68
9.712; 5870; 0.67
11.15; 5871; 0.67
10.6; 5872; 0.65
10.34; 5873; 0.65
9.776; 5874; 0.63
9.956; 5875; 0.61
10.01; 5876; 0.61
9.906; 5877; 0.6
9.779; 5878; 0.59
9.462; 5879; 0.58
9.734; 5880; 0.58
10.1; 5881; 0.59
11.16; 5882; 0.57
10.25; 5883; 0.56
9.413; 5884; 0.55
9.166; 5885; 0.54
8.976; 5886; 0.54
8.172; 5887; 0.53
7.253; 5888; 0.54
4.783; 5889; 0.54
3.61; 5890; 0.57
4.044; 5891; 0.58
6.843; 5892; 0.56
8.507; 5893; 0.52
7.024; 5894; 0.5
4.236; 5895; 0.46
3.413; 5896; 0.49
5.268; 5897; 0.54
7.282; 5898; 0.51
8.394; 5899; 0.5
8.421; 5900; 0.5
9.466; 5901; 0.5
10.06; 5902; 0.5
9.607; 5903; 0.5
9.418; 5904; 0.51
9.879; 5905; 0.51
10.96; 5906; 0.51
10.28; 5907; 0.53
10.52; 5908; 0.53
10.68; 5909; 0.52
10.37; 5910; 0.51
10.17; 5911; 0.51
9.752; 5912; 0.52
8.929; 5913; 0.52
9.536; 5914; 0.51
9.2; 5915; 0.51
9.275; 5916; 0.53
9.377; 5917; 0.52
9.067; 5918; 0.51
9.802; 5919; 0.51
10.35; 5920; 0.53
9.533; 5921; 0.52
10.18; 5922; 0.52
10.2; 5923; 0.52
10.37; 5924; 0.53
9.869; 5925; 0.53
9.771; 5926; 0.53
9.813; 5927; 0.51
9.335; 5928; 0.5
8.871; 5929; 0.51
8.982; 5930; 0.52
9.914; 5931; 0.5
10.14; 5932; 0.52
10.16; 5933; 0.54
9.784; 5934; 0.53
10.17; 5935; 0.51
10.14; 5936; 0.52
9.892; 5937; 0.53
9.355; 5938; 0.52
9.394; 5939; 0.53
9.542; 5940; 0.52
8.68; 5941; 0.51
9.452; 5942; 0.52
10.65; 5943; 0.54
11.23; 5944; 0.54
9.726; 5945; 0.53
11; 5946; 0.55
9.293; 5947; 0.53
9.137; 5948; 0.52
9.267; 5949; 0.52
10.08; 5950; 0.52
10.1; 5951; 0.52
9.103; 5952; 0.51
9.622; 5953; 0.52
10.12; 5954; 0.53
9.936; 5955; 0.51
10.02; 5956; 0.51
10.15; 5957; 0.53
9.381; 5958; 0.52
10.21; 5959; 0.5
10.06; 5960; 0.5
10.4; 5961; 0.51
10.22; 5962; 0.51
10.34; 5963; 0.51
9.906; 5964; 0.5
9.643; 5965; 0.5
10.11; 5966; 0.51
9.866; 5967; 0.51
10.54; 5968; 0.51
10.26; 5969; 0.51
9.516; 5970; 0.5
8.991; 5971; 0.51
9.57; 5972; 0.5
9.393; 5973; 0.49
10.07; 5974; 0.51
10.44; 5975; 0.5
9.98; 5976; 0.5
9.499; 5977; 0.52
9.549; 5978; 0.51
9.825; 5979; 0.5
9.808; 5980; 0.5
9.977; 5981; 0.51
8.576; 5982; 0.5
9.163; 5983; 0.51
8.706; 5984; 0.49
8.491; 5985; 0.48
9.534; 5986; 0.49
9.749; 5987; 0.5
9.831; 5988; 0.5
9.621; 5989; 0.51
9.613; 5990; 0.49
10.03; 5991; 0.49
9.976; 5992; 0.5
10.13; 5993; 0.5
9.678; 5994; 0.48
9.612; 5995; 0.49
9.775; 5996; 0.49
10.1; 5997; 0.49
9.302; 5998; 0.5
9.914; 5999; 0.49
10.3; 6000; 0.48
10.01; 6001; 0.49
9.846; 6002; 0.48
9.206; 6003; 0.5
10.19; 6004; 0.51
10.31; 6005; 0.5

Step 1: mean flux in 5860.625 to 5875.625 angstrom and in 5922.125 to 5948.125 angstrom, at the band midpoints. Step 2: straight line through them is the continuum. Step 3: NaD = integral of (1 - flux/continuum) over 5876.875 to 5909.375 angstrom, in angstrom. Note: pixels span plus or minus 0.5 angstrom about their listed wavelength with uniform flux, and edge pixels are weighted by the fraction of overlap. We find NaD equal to 4.9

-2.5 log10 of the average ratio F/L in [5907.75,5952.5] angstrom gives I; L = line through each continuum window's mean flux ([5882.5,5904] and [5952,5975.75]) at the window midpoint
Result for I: -0.13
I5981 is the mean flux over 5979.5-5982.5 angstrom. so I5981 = 9.45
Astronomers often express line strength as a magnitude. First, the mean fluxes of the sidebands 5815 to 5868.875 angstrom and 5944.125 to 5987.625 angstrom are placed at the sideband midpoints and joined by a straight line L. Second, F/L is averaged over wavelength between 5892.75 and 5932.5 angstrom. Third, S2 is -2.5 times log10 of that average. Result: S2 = 0.06 mag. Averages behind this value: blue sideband 9.46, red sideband 9.76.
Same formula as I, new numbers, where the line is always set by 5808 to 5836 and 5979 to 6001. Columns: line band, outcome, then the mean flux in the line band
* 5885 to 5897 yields 0.468 mag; 6.17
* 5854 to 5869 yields 0.000 mag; 9.47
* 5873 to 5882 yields -0.051 mag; 9.94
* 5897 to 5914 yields 0.002 mag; 9.51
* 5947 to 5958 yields -0.015 mag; 9.72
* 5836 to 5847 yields 0.023 mag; 9.25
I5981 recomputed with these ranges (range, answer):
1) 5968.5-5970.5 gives 9.89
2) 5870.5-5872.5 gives 10.9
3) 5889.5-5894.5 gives 6.01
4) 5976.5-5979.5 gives 9.62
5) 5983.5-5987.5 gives 9.12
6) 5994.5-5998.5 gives 9.7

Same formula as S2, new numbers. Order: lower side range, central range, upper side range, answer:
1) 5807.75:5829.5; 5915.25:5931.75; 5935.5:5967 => 0.01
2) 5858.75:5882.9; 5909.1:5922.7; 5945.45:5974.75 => 0.02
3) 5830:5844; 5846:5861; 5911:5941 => 0.02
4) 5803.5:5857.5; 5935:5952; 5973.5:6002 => -0.02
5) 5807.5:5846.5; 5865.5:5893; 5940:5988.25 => 0.06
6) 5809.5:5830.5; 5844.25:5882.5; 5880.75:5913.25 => -0.12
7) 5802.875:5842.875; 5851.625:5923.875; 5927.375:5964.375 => 0.07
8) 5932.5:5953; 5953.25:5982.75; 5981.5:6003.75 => -0.02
